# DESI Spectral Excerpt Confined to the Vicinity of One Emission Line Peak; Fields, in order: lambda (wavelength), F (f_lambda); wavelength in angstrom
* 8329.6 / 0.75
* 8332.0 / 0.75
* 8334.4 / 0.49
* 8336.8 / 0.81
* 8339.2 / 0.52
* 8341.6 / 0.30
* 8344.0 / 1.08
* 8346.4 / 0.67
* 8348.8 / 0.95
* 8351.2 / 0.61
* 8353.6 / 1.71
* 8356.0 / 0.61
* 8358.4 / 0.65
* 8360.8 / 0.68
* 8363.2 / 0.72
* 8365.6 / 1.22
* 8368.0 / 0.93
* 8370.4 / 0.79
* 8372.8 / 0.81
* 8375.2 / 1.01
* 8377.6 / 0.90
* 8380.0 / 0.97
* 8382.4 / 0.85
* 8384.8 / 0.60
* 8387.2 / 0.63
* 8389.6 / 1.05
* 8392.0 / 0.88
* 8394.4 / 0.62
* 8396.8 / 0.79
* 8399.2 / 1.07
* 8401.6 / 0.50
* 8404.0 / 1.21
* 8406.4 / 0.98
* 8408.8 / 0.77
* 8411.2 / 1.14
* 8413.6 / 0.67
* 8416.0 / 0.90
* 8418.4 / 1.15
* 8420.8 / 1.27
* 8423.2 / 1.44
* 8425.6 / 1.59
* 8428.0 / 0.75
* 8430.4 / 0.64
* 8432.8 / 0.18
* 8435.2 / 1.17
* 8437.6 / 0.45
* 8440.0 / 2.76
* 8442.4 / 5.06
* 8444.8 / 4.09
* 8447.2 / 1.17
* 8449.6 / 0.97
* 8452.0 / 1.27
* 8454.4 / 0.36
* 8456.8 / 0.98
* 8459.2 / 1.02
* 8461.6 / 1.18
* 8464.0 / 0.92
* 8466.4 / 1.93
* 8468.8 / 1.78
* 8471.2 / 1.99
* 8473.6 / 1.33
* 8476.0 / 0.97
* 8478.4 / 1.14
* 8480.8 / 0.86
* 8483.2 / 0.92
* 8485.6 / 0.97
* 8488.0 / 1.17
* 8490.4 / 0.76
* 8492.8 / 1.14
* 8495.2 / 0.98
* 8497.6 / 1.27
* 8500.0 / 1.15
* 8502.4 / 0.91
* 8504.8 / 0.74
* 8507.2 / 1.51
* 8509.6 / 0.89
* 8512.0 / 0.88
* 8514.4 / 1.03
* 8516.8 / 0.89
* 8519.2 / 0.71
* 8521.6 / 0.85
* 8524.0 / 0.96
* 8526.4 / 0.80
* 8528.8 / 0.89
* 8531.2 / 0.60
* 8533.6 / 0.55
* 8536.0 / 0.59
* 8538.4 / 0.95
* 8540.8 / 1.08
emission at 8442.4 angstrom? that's H-alpha 6563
